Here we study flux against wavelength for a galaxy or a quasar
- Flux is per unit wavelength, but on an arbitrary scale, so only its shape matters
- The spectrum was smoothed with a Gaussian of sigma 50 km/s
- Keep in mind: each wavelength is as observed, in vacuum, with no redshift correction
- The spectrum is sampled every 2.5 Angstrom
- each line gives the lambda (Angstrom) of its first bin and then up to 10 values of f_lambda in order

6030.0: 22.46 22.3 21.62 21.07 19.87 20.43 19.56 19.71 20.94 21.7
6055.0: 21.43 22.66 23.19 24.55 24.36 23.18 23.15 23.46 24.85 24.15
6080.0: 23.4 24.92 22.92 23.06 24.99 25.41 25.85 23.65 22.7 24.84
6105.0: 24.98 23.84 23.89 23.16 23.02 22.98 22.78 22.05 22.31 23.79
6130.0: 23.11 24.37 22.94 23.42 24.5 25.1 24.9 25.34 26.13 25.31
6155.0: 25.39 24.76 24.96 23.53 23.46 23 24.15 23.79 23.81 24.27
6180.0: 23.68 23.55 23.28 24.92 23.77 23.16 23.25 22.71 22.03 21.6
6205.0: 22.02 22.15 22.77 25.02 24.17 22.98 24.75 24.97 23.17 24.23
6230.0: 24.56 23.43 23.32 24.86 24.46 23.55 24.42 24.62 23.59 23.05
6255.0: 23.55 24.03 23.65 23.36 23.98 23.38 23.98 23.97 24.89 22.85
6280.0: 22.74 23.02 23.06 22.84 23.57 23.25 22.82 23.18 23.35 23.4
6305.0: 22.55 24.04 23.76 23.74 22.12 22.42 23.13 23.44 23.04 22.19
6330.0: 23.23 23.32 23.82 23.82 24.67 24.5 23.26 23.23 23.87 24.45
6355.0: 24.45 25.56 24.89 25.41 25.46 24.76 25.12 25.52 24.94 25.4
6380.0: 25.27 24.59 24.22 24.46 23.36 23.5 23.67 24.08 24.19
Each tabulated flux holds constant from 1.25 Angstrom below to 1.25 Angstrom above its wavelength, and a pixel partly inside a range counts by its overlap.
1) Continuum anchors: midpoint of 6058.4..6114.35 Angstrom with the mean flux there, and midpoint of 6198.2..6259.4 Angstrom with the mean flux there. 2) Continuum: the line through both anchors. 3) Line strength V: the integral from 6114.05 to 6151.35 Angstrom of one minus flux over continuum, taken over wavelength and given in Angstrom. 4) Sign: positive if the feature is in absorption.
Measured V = 0.1 Angstrom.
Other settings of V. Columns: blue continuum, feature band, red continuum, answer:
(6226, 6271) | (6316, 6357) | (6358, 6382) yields 2.1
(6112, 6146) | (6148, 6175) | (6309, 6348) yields -1.2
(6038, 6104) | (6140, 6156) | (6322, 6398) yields -1.3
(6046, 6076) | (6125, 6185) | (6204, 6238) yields -2.2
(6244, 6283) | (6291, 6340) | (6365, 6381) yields 2.4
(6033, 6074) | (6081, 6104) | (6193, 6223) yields -2.1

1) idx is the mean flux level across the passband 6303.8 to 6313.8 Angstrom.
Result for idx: 23.5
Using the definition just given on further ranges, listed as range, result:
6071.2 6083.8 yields 24.1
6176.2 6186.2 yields 23.7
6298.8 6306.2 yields 23.1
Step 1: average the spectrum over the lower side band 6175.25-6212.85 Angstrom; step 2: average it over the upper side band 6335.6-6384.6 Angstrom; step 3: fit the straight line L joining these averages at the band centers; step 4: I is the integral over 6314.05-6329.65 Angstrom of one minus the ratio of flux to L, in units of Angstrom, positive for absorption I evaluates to 1.00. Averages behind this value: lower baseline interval 23.2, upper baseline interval 24.7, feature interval 22.8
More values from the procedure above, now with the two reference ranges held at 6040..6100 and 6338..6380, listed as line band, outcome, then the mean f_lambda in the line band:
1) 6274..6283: 0.3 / 23.4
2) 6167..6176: 0.0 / 23.7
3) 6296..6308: 0.6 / 23.2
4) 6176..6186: 0.0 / 23.7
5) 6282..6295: 0.6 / 23.1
